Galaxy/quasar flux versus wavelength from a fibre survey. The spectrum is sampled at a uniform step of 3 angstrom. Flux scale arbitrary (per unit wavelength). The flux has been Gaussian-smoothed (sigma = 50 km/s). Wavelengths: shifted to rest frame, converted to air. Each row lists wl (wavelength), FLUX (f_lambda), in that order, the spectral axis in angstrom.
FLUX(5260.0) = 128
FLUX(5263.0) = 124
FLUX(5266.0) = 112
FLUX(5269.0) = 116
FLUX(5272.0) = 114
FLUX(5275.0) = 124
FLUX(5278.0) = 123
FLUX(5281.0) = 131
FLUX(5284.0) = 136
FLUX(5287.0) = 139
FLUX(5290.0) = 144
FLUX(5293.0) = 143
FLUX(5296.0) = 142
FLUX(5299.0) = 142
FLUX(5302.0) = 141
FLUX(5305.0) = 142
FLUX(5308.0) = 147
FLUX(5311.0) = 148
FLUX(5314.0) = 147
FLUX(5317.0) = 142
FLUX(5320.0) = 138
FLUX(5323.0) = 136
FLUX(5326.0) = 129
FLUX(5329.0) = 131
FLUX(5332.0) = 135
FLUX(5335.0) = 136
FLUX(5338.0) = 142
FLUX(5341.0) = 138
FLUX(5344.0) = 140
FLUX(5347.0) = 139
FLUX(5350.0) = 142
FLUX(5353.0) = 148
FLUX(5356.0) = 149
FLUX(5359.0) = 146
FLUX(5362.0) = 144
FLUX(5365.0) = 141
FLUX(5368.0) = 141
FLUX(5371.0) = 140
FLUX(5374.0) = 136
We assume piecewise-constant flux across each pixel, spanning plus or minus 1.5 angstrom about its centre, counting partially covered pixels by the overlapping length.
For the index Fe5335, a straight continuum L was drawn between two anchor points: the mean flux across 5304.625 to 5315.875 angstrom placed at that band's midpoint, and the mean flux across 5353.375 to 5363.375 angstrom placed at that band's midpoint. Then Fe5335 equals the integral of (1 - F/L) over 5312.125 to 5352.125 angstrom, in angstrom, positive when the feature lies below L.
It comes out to 2.2 angstrom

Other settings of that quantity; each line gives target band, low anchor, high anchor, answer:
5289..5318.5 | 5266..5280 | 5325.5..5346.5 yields -3.8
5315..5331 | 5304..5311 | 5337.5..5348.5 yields 0.8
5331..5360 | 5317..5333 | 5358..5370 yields -0.6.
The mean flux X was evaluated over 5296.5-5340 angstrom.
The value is 140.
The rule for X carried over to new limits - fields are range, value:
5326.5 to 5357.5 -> 140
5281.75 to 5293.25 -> 140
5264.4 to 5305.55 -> 132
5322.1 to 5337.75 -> 134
